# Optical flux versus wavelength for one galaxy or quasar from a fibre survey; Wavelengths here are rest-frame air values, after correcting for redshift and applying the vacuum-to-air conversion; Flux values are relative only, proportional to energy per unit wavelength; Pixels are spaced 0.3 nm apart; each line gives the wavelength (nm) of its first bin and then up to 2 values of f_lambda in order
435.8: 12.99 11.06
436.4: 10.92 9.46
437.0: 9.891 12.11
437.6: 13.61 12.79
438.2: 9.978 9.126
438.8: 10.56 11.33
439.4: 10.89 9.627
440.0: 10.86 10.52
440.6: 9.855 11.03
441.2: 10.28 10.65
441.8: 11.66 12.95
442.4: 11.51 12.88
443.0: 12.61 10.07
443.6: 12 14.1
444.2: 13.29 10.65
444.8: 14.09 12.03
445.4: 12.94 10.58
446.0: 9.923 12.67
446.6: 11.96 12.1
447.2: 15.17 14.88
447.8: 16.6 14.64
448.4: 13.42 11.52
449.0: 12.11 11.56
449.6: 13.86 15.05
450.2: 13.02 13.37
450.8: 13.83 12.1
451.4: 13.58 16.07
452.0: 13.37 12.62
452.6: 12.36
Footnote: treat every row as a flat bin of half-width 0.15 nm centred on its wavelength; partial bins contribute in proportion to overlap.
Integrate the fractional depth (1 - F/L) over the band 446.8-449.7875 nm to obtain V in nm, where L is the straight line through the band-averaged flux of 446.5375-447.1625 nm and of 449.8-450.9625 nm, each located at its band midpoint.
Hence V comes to -0.13 nm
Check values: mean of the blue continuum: 12.6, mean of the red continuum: 13.7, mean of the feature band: 13.6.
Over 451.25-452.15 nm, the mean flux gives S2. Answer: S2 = 14.3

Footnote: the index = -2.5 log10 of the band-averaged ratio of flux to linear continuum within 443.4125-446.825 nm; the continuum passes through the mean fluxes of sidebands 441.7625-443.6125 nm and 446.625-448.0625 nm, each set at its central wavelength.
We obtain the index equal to 0.090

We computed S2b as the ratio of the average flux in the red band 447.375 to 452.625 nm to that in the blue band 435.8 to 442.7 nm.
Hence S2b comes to 1.23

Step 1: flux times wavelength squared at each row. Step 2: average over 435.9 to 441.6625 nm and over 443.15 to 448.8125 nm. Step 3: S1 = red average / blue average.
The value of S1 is 1.22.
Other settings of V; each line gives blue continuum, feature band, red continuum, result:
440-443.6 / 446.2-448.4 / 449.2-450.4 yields -0.21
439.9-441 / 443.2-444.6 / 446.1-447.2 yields -0.06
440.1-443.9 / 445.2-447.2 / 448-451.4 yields 0.07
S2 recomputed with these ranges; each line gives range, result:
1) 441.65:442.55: 12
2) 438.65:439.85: 10.6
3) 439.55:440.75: 10.2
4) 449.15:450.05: 13.5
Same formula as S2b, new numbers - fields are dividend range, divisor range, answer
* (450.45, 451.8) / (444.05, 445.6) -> 1.10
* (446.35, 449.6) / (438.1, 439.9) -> 1.30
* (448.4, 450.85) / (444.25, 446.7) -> 1.09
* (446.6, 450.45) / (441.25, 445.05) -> 1.12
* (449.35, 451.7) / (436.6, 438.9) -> 1.24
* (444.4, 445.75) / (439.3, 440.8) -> 1.18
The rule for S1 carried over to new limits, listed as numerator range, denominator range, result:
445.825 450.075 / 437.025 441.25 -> 1.27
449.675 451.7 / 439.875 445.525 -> 1.20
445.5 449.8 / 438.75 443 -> 1.20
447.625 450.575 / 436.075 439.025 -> 1.30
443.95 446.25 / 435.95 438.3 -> 1.11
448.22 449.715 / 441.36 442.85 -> 1.08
